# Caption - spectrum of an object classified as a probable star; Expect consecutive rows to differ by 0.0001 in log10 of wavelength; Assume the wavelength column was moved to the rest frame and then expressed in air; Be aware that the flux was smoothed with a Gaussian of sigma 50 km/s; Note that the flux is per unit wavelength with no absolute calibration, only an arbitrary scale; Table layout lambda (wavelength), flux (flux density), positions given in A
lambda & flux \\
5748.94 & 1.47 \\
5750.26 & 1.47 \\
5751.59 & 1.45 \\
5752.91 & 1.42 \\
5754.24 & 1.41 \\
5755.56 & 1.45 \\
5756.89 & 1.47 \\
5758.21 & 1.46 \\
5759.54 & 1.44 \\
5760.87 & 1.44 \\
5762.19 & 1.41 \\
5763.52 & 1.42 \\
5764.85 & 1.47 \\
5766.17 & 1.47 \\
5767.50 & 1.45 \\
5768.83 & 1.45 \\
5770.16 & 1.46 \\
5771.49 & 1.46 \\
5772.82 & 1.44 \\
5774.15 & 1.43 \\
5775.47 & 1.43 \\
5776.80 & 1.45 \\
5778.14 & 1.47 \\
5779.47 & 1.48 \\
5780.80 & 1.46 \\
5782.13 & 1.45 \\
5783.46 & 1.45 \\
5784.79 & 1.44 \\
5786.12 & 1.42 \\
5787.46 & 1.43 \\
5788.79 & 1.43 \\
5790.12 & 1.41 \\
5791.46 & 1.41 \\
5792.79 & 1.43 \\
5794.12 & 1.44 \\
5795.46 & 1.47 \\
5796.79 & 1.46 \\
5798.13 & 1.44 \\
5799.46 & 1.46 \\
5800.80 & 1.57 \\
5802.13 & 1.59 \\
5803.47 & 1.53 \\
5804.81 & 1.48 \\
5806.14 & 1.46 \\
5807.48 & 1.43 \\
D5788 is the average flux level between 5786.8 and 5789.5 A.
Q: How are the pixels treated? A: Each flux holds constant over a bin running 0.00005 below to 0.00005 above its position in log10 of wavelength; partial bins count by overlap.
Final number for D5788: 1.43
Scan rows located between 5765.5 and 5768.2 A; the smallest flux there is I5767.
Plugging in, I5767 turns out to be 1.45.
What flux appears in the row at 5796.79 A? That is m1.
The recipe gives 1.46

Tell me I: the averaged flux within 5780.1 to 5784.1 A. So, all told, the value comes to 1.45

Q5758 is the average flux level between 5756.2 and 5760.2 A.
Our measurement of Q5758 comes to 1.46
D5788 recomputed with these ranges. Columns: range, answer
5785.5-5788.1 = 1.42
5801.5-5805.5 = 1.53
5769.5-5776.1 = 1.45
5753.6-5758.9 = 1.45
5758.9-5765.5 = 1.44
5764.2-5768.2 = 1.46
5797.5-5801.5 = 1.49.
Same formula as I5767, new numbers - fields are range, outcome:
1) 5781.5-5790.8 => 1.41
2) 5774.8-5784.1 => 1.43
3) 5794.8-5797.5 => 1.46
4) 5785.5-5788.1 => 1.42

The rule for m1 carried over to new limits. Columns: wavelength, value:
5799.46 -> 1.46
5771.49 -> 1.46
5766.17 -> 1.47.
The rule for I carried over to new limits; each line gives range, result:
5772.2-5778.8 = 1.44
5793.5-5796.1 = 1.45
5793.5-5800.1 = 1.45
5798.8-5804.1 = 1.54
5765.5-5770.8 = 1.46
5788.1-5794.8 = 1.42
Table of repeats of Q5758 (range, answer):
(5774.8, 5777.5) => 1.44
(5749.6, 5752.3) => 1.46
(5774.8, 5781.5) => 1.46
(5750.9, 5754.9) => 1.43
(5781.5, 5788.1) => 1.44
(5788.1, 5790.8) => 1.42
